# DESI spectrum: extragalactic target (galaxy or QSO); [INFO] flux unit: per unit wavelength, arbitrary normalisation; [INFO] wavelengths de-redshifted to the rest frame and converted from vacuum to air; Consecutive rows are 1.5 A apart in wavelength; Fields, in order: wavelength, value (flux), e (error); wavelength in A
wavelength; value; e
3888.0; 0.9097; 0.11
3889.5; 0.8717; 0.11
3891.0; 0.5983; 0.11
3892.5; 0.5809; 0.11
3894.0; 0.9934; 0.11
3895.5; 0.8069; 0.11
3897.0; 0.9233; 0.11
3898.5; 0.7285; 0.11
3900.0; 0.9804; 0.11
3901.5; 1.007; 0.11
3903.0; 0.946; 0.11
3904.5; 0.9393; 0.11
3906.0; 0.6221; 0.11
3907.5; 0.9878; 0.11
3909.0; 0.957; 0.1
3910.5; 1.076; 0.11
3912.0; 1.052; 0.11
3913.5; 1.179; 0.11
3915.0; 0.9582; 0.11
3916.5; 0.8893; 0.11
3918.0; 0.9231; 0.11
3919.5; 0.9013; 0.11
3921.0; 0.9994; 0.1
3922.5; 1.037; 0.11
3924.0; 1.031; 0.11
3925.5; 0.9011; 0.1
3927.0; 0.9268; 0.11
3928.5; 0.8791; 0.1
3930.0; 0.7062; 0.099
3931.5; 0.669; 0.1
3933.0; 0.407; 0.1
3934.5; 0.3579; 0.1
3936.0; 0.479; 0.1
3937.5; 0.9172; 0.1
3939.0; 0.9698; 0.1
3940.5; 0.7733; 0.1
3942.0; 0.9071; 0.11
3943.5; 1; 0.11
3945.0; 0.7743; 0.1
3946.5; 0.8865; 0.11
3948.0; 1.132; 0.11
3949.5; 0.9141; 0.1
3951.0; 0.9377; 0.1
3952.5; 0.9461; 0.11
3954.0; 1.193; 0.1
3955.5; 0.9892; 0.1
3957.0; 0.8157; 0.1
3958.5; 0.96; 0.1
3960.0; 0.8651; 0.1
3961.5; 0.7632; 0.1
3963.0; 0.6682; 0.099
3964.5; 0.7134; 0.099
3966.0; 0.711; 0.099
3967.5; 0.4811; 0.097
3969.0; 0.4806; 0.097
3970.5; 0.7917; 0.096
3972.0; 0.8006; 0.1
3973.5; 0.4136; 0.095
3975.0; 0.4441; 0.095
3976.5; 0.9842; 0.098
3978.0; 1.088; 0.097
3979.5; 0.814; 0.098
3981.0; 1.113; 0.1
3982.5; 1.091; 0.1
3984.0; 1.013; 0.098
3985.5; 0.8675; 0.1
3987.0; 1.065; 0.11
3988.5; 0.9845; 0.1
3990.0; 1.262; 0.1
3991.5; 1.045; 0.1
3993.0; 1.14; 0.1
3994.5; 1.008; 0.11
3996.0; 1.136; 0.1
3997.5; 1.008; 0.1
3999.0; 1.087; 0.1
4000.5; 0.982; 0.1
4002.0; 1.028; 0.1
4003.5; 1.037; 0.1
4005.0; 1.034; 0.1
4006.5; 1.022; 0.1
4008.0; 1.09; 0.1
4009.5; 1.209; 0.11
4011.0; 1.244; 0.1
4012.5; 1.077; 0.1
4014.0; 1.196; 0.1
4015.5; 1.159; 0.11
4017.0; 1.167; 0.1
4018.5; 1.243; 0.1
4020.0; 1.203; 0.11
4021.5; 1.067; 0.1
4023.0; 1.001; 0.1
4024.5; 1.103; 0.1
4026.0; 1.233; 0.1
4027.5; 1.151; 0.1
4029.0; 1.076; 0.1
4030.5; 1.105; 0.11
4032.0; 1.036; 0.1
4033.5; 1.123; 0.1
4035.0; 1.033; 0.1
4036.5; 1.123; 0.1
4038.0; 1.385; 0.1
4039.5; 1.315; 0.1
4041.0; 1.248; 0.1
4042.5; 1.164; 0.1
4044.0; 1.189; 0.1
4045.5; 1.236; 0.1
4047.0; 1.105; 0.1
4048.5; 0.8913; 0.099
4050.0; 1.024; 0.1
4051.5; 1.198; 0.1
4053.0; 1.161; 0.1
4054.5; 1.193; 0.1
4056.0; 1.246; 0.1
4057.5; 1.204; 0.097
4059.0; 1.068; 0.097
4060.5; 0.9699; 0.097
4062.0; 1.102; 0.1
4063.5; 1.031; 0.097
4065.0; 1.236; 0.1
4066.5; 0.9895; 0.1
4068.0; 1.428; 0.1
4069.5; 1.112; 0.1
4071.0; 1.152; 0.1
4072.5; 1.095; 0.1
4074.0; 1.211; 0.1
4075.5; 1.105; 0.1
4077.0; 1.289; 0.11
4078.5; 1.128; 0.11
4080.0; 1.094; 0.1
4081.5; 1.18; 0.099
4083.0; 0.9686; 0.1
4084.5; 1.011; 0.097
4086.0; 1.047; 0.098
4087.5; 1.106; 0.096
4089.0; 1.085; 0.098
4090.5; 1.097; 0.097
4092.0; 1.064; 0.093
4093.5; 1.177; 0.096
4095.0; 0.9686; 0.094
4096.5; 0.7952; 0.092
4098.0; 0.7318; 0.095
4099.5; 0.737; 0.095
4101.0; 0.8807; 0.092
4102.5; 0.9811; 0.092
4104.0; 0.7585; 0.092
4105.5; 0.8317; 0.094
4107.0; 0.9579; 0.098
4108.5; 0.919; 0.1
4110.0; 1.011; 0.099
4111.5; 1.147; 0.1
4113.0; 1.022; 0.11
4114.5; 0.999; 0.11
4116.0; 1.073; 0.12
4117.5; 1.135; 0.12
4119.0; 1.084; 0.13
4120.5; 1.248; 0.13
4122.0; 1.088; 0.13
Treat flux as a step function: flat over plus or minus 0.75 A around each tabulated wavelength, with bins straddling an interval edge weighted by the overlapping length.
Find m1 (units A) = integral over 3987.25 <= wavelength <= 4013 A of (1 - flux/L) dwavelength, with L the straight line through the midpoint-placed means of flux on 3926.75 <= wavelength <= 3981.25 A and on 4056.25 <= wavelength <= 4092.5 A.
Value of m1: -4.5 A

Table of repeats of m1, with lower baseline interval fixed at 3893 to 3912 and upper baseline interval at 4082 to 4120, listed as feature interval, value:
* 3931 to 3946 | 3.2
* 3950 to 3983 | 4.2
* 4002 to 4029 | -4.8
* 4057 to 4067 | -1.2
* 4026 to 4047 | -4.5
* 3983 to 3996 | -1.5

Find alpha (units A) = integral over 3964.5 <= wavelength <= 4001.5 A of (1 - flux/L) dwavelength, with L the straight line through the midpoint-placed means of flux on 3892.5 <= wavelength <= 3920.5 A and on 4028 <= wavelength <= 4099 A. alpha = 4.1 A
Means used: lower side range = 0.928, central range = 0.906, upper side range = 1.11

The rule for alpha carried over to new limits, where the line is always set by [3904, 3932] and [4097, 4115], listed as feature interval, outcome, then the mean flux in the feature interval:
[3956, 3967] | 1.7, 0.783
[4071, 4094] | -5.0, 1.11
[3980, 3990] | -1.2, 1.04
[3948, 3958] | -0.6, 0.978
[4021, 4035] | -2.7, 1.1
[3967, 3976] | 3.3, 0.583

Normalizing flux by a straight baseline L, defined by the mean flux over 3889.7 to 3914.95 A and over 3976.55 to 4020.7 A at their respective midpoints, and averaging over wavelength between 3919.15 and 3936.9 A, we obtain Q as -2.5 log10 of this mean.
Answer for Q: 0.22 mag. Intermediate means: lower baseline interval 0.9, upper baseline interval 1.08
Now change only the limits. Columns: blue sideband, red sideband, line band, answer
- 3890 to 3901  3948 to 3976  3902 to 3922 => -0.19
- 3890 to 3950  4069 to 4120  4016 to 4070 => -0.17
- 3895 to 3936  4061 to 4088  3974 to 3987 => 0.06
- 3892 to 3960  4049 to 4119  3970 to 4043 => -0.09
